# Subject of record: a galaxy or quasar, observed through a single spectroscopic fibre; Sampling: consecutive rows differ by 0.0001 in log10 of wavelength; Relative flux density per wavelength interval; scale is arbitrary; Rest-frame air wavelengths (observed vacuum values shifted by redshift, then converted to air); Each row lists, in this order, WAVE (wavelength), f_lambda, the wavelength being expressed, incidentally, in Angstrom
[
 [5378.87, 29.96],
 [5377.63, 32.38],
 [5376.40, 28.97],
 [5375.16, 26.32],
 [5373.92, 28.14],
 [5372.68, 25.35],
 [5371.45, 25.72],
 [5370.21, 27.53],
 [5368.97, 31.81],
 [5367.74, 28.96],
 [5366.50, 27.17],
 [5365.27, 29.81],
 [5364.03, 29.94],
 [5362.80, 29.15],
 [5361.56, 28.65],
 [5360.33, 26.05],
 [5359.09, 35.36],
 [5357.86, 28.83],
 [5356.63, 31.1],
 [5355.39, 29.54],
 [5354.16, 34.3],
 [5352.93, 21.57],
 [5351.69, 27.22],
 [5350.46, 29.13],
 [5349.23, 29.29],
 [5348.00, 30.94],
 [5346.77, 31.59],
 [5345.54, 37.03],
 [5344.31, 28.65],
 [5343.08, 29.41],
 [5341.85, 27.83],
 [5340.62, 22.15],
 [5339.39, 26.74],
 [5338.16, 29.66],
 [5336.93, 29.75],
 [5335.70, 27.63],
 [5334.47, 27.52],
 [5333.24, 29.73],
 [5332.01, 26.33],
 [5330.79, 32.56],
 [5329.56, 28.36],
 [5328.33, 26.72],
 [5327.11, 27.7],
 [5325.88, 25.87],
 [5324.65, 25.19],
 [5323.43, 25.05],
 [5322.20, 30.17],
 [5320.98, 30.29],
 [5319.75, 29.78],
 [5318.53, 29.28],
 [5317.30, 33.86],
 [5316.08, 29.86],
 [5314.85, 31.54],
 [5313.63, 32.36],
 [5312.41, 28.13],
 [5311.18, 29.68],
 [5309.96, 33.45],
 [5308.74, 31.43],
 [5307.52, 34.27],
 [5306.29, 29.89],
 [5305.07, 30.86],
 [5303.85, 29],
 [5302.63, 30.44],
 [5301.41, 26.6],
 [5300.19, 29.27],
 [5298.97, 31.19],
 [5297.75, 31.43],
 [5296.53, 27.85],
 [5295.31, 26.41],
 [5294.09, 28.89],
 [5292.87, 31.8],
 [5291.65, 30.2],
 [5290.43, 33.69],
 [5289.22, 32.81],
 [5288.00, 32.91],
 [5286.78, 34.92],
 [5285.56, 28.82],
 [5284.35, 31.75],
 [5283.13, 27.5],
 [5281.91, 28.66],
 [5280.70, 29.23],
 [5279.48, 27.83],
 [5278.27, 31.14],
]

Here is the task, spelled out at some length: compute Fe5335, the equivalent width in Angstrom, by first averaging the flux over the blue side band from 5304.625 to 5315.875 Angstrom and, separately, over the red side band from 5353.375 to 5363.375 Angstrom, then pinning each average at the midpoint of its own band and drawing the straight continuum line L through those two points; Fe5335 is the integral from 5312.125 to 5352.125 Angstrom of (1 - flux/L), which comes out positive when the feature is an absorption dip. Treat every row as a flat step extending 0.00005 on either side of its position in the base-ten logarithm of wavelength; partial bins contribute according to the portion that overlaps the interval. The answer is 2.3 Angstrom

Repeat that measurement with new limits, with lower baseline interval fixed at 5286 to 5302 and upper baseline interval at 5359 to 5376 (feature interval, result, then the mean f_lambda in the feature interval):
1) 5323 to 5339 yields 0.9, 27.9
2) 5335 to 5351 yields -0.1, 29.2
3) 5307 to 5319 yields -0.6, 31.4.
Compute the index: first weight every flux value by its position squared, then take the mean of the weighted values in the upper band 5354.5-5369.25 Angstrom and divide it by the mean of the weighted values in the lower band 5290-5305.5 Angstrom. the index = 1.0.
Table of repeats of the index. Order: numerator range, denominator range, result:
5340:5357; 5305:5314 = 0.95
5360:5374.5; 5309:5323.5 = 0.94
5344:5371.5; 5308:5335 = 1.02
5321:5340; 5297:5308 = 0.94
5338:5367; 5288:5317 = 0.97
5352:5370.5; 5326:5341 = 1.06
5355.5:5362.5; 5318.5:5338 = 1.07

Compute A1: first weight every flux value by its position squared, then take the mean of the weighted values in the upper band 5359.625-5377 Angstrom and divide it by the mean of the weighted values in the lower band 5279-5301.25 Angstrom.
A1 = 0.96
